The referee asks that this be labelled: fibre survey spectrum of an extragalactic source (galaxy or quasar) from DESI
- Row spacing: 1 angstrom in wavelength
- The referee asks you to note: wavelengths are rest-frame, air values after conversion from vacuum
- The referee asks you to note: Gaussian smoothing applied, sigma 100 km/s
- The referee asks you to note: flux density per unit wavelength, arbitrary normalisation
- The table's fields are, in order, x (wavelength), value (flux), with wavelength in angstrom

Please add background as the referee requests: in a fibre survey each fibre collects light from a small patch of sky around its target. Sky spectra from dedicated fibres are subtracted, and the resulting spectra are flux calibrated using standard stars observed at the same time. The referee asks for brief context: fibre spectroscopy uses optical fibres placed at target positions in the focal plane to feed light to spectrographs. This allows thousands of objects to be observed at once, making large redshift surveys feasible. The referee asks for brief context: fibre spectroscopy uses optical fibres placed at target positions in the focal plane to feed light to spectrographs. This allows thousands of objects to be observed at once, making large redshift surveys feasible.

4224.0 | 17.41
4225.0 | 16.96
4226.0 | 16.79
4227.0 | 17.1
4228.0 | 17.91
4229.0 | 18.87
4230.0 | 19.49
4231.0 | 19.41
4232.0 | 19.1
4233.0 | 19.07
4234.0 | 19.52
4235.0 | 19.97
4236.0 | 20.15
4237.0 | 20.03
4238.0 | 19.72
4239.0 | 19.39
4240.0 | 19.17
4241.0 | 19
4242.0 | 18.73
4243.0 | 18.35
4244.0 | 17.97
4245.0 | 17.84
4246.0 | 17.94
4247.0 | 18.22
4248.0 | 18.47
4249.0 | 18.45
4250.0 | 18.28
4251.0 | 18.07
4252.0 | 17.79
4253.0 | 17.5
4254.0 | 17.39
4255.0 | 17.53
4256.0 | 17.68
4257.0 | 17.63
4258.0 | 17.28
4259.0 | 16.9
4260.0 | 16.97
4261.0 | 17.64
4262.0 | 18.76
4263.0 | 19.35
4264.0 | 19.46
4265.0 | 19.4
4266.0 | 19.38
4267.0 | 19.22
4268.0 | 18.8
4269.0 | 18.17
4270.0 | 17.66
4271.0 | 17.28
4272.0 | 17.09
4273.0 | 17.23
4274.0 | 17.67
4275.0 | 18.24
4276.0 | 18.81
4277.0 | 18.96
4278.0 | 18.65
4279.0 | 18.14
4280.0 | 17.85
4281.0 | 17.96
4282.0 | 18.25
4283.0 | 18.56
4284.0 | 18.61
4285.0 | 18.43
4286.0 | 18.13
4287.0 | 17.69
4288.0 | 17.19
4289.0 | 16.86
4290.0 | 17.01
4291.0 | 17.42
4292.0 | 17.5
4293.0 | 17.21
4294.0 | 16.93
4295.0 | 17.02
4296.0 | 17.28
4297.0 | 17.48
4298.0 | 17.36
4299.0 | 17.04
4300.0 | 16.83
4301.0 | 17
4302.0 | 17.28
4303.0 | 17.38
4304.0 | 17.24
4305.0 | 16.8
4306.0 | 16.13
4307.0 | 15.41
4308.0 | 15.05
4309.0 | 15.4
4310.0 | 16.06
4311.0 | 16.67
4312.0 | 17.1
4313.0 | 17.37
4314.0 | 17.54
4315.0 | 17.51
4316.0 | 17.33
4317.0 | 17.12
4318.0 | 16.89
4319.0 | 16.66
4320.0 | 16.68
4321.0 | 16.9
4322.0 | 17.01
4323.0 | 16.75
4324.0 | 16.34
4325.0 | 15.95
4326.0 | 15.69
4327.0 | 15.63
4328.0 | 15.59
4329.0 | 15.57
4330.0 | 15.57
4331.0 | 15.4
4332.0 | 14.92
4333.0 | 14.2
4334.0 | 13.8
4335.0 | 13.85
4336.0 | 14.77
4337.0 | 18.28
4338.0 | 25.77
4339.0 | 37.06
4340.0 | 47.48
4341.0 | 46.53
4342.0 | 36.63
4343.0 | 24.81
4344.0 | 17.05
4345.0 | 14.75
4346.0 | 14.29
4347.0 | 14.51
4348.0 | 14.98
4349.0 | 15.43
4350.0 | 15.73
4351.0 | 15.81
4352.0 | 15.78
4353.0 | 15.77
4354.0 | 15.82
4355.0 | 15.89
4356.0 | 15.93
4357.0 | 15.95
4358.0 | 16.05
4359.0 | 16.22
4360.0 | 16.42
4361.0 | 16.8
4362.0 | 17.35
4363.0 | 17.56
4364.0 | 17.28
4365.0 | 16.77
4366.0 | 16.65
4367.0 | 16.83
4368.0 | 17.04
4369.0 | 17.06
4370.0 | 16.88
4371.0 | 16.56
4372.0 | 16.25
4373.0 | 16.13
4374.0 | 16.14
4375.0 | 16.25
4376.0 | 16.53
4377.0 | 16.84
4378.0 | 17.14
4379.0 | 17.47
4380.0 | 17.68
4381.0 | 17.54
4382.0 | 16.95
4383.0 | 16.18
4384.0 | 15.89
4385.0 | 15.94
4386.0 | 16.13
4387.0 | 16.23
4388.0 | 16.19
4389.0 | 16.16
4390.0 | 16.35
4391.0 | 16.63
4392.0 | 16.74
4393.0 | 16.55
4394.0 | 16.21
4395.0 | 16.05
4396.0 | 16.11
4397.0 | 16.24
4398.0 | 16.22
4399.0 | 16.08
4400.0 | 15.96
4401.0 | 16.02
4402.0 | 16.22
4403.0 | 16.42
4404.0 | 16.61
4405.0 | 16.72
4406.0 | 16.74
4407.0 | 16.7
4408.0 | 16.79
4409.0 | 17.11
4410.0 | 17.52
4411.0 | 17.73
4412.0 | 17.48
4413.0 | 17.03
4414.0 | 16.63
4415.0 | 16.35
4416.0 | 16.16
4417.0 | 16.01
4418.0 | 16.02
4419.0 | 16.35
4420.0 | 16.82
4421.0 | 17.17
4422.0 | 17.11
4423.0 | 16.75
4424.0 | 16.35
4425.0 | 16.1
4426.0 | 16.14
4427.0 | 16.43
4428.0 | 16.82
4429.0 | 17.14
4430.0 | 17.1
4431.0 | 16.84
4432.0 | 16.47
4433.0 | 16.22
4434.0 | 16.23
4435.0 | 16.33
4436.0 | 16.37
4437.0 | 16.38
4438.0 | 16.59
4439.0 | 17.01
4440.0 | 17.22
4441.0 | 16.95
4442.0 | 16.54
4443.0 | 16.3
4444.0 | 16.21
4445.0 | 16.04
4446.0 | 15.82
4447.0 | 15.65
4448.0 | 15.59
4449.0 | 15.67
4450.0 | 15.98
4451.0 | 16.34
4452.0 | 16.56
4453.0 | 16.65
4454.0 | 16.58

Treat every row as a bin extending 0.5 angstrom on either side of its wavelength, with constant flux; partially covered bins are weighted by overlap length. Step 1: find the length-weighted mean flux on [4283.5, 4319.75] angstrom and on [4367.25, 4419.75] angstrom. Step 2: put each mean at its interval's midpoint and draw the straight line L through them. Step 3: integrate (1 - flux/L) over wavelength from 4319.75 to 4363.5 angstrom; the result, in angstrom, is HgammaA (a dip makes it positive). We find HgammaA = -4.7 angstrom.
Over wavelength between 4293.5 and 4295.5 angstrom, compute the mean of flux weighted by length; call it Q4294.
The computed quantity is 17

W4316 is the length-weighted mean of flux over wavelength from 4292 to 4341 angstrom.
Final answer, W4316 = 18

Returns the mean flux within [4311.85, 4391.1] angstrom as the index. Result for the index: 17.8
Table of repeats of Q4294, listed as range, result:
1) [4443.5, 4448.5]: 15.9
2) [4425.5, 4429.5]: 16.6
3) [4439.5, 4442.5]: 16.9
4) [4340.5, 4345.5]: 28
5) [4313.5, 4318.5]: 17.3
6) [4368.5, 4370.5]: 17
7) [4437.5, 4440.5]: 16.9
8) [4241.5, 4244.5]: 18.3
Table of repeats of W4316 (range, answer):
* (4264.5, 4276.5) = 18.2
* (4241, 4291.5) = 18.1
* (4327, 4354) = 20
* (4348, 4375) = 16.4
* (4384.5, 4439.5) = 16.5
